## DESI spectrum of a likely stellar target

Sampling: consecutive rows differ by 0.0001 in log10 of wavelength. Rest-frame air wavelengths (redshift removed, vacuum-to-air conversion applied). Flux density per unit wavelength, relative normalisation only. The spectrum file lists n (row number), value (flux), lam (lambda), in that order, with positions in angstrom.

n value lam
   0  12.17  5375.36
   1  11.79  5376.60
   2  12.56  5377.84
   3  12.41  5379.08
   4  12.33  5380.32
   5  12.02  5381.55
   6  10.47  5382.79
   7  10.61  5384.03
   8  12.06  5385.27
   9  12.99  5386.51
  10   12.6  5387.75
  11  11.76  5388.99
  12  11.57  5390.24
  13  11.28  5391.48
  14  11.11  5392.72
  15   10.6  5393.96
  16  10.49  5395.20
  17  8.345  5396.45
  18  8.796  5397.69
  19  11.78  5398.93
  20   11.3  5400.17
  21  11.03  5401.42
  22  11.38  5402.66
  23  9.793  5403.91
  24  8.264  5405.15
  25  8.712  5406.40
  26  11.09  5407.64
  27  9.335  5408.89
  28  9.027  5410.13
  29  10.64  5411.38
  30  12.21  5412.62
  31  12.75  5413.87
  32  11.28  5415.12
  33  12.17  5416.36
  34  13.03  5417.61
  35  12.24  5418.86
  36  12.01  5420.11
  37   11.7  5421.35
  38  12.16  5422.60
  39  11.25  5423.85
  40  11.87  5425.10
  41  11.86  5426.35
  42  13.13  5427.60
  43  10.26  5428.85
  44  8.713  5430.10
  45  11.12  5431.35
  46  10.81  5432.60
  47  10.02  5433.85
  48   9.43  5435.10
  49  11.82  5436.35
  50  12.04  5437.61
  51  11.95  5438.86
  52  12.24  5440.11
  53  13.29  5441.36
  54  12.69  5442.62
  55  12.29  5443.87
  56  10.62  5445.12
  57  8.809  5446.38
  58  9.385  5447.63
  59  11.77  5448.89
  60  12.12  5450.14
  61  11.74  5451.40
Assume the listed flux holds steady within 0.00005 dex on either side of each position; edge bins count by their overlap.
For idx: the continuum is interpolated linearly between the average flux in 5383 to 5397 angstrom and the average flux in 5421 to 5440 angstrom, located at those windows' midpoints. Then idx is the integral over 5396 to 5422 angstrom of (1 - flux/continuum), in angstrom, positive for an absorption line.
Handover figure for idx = 0.91 angstrom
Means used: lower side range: 11.2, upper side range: 11.2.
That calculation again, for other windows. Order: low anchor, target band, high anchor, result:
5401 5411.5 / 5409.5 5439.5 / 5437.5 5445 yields -0.77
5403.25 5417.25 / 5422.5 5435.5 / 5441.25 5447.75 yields -0.10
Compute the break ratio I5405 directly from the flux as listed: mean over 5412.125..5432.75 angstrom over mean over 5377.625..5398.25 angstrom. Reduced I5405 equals 1.0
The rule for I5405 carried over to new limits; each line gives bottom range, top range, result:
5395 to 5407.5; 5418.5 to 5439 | 1.13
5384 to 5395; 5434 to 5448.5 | 0.97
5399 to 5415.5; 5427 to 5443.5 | 1.08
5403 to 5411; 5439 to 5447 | 1.23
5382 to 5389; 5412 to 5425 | 1.03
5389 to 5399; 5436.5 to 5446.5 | 1.13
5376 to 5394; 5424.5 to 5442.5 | 0.96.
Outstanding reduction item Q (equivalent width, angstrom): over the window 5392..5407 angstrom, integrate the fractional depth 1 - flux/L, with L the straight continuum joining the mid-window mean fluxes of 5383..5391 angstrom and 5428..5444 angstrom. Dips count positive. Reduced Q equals 2.0 angstrom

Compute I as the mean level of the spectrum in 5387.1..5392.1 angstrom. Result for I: 11.8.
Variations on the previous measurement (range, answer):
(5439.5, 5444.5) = 12.6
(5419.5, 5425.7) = 11.8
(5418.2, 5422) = 12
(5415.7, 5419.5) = 12.5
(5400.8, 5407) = 9.83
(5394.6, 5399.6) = 9.87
